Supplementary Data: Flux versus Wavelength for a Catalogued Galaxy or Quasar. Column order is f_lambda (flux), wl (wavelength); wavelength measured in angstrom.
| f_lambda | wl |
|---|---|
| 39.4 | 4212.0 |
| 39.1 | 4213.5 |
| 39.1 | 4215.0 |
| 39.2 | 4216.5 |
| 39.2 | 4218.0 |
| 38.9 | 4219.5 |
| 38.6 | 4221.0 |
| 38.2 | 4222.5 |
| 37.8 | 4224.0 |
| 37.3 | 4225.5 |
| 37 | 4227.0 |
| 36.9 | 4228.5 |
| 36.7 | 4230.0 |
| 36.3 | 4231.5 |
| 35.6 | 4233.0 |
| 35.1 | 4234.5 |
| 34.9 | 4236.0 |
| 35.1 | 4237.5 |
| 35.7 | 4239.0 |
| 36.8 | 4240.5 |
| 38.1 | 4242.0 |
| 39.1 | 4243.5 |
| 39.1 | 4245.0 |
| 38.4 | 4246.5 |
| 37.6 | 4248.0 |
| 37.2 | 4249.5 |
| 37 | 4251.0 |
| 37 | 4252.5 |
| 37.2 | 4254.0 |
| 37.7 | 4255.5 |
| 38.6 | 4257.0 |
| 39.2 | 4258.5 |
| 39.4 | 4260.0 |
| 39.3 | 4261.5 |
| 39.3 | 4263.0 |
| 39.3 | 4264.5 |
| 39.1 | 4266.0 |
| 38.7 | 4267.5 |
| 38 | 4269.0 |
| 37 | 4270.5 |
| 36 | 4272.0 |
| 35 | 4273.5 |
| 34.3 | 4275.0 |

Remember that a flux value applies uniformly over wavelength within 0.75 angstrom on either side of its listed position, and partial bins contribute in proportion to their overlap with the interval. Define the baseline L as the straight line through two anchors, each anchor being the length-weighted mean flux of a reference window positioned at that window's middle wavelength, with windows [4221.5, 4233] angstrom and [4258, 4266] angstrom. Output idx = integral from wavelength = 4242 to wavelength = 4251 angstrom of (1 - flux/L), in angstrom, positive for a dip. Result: 0.0 angstrom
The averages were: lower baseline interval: 37.1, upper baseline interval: 39.3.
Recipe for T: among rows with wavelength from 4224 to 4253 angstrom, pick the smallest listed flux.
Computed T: 34.9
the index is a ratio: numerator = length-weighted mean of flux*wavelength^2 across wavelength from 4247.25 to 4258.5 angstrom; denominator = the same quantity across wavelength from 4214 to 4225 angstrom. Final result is 0.99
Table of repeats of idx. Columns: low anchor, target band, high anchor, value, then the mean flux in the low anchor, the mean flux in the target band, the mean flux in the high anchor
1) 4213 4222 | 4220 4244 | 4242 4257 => 1.0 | 39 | 36.8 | 37.9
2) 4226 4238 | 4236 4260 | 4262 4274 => -0.5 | 36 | 37.6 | 37.9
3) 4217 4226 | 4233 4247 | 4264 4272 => 0.5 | 38.4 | 36.8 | 38.2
